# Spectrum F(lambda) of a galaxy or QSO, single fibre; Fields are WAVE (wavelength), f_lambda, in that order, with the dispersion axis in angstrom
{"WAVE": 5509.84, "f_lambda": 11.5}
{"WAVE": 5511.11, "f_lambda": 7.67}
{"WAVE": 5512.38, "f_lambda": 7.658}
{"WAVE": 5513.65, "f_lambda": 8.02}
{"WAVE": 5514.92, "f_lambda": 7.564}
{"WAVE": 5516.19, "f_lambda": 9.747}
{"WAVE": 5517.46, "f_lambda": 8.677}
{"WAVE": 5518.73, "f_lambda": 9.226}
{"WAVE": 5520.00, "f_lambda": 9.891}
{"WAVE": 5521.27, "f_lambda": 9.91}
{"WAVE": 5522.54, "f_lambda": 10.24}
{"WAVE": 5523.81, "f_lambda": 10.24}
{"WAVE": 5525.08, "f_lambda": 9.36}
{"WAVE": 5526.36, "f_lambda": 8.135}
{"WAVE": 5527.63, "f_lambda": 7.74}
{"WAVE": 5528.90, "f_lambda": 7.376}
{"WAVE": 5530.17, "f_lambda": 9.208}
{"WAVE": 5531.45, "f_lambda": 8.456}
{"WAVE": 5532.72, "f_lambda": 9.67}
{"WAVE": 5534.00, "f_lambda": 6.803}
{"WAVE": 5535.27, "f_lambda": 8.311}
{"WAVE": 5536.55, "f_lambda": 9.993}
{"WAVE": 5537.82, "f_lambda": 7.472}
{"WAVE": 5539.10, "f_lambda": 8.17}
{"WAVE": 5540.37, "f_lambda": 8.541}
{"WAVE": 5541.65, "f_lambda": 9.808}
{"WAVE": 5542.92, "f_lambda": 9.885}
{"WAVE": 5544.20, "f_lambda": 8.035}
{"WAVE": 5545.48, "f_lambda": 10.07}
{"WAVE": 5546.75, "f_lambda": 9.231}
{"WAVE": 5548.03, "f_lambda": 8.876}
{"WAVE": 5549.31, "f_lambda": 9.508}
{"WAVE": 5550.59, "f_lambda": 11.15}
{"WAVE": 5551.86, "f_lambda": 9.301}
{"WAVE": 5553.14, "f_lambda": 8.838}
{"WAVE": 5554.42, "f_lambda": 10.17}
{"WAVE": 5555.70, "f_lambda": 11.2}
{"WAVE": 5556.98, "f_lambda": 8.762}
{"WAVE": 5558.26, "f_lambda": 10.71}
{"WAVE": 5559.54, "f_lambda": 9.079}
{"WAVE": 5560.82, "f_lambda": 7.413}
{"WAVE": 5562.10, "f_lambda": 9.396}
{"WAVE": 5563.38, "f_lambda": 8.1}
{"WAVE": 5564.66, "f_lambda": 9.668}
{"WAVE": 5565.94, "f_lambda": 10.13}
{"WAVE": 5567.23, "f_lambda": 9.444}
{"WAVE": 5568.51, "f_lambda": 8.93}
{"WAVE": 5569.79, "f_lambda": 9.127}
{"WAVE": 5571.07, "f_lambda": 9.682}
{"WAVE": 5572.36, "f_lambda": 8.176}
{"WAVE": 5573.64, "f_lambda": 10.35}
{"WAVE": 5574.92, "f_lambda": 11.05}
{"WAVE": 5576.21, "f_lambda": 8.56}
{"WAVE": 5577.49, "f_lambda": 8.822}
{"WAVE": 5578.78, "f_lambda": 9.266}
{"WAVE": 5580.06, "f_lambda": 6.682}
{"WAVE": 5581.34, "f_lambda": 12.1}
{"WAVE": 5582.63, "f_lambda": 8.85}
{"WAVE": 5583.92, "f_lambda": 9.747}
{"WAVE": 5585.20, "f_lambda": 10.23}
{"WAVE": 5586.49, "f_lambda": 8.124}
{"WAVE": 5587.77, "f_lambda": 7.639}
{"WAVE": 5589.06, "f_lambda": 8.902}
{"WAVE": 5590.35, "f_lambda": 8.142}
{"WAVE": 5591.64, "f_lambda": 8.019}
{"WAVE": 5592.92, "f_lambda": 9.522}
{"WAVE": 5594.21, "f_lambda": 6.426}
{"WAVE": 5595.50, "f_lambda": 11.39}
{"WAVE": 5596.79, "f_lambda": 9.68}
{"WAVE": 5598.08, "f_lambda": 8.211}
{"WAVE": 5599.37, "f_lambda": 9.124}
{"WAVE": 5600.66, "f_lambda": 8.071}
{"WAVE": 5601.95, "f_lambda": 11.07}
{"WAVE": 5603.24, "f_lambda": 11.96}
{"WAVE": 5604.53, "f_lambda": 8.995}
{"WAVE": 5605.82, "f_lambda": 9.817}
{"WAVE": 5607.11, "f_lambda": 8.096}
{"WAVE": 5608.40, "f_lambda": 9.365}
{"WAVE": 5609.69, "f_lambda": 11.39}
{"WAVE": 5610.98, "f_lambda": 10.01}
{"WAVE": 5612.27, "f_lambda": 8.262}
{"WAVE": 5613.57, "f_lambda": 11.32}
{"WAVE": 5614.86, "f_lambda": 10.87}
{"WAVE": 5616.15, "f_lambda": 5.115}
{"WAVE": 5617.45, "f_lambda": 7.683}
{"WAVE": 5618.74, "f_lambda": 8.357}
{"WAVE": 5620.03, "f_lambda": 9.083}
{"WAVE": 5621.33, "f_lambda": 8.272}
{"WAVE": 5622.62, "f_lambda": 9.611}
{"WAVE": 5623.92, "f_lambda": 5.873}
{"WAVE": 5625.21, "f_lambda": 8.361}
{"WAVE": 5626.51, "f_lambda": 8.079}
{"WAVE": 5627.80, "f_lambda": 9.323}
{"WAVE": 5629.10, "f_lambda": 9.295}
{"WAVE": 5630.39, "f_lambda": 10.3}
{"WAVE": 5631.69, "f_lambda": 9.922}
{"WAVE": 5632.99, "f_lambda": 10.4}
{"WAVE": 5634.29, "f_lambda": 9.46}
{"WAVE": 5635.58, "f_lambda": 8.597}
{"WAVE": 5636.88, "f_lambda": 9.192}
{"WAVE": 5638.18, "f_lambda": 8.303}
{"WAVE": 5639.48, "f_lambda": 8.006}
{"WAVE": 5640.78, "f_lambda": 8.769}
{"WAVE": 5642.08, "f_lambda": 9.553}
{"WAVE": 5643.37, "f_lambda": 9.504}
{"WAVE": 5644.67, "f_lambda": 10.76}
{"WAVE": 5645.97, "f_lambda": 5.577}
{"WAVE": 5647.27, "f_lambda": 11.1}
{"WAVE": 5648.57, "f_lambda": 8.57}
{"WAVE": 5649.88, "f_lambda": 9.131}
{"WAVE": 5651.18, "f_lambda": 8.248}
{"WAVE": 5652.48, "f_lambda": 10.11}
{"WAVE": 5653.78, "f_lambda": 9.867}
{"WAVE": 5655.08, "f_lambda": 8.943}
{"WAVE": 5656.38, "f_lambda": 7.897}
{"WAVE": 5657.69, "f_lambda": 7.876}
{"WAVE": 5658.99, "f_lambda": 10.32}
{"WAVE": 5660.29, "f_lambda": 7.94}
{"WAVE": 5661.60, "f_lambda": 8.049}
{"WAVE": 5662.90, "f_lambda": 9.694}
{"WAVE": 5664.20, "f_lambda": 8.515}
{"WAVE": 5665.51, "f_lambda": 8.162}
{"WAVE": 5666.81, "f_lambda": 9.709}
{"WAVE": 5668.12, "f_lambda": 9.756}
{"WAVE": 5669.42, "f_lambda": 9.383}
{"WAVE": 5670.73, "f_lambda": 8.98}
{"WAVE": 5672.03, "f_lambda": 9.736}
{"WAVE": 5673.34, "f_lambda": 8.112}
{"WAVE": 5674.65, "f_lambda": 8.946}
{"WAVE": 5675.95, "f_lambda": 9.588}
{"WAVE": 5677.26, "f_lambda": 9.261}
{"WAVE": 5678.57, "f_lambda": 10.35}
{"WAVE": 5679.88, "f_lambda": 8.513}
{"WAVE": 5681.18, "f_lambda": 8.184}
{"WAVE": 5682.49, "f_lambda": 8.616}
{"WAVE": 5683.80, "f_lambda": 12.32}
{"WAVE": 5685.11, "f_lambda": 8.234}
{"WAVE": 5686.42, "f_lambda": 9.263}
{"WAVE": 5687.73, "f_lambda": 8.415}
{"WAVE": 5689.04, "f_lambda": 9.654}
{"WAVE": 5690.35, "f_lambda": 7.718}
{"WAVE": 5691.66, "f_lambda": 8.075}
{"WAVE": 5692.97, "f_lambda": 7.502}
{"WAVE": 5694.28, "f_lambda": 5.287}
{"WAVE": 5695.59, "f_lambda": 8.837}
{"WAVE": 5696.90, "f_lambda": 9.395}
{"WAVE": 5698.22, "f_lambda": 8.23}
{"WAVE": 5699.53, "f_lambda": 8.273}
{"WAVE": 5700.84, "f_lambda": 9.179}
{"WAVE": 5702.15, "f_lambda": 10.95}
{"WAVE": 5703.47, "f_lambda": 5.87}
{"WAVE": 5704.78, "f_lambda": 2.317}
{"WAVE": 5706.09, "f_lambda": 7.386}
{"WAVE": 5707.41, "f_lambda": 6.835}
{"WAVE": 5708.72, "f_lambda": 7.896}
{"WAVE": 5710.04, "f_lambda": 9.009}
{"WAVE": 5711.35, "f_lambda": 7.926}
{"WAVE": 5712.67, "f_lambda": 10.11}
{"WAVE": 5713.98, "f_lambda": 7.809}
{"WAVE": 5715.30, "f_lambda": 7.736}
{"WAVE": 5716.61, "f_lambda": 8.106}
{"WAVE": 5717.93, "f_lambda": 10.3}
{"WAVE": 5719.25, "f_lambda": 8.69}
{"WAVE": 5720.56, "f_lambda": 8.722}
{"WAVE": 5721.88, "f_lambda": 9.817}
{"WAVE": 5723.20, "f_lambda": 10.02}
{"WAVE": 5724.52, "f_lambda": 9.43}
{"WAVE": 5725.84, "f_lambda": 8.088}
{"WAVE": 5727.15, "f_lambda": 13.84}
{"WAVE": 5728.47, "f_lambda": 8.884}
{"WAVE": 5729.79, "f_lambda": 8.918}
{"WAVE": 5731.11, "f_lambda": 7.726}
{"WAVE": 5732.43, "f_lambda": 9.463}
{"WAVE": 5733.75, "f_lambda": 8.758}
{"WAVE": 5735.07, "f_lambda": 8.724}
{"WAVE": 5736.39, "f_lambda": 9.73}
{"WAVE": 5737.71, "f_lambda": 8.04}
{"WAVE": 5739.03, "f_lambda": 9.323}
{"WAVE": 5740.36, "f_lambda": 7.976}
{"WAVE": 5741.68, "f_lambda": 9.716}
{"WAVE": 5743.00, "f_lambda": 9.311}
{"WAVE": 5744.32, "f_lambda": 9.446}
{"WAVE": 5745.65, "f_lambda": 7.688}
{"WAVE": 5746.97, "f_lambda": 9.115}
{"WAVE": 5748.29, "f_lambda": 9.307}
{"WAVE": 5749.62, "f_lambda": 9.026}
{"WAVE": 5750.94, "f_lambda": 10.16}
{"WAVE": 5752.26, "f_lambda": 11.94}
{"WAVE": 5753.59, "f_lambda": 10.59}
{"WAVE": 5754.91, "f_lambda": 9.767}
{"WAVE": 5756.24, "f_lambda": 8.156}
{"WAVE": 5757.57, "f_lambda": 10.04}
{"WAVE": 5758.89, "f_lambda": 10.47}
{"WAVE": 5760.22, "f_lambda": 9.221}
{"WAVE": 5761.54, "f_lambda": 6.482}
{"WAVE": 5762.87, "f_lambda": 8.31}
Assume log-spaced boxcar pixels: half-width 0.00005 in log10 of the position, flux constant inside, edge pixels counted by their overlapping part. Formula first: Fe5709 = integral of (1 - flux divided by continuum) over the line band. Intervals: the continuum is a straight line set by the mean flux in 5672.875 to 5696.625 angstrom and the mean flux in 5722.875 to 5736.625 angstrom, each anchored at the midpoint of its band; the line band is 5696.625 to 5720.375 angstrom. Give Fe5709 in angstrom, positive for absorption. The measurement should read 2.6 angstrom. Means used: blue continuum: 8.73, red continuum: 9.39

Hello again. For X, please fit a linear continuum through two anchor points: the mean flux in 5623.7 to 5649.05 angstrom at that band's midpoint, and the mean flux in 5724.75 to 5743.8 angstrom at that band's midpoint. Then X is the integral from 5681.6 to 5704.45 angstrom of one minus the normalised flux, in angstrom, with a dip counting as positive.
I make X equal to 1.6 angstrom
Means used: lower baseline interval 9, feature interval 8.48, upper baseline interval 9.19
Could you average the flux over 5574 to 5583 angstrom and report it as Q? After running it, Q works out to 9.38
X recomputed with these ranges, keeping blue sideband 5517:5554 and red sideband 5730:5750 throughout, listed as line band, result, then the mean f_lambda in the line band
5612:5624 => 0.5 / 8.57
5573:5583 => -0.5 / 9.48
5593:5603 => -0.3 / 9.27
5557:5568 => -0.2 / 9.21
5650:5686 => -0.6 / 9.09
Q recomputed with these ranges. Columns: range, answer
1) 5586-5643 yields 9.01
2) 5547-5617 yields 9.31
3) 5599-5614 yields 9.78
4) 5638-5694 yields 8.94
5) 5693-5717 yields 7.83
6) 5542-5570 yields 9.42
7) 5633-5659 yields 8.99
